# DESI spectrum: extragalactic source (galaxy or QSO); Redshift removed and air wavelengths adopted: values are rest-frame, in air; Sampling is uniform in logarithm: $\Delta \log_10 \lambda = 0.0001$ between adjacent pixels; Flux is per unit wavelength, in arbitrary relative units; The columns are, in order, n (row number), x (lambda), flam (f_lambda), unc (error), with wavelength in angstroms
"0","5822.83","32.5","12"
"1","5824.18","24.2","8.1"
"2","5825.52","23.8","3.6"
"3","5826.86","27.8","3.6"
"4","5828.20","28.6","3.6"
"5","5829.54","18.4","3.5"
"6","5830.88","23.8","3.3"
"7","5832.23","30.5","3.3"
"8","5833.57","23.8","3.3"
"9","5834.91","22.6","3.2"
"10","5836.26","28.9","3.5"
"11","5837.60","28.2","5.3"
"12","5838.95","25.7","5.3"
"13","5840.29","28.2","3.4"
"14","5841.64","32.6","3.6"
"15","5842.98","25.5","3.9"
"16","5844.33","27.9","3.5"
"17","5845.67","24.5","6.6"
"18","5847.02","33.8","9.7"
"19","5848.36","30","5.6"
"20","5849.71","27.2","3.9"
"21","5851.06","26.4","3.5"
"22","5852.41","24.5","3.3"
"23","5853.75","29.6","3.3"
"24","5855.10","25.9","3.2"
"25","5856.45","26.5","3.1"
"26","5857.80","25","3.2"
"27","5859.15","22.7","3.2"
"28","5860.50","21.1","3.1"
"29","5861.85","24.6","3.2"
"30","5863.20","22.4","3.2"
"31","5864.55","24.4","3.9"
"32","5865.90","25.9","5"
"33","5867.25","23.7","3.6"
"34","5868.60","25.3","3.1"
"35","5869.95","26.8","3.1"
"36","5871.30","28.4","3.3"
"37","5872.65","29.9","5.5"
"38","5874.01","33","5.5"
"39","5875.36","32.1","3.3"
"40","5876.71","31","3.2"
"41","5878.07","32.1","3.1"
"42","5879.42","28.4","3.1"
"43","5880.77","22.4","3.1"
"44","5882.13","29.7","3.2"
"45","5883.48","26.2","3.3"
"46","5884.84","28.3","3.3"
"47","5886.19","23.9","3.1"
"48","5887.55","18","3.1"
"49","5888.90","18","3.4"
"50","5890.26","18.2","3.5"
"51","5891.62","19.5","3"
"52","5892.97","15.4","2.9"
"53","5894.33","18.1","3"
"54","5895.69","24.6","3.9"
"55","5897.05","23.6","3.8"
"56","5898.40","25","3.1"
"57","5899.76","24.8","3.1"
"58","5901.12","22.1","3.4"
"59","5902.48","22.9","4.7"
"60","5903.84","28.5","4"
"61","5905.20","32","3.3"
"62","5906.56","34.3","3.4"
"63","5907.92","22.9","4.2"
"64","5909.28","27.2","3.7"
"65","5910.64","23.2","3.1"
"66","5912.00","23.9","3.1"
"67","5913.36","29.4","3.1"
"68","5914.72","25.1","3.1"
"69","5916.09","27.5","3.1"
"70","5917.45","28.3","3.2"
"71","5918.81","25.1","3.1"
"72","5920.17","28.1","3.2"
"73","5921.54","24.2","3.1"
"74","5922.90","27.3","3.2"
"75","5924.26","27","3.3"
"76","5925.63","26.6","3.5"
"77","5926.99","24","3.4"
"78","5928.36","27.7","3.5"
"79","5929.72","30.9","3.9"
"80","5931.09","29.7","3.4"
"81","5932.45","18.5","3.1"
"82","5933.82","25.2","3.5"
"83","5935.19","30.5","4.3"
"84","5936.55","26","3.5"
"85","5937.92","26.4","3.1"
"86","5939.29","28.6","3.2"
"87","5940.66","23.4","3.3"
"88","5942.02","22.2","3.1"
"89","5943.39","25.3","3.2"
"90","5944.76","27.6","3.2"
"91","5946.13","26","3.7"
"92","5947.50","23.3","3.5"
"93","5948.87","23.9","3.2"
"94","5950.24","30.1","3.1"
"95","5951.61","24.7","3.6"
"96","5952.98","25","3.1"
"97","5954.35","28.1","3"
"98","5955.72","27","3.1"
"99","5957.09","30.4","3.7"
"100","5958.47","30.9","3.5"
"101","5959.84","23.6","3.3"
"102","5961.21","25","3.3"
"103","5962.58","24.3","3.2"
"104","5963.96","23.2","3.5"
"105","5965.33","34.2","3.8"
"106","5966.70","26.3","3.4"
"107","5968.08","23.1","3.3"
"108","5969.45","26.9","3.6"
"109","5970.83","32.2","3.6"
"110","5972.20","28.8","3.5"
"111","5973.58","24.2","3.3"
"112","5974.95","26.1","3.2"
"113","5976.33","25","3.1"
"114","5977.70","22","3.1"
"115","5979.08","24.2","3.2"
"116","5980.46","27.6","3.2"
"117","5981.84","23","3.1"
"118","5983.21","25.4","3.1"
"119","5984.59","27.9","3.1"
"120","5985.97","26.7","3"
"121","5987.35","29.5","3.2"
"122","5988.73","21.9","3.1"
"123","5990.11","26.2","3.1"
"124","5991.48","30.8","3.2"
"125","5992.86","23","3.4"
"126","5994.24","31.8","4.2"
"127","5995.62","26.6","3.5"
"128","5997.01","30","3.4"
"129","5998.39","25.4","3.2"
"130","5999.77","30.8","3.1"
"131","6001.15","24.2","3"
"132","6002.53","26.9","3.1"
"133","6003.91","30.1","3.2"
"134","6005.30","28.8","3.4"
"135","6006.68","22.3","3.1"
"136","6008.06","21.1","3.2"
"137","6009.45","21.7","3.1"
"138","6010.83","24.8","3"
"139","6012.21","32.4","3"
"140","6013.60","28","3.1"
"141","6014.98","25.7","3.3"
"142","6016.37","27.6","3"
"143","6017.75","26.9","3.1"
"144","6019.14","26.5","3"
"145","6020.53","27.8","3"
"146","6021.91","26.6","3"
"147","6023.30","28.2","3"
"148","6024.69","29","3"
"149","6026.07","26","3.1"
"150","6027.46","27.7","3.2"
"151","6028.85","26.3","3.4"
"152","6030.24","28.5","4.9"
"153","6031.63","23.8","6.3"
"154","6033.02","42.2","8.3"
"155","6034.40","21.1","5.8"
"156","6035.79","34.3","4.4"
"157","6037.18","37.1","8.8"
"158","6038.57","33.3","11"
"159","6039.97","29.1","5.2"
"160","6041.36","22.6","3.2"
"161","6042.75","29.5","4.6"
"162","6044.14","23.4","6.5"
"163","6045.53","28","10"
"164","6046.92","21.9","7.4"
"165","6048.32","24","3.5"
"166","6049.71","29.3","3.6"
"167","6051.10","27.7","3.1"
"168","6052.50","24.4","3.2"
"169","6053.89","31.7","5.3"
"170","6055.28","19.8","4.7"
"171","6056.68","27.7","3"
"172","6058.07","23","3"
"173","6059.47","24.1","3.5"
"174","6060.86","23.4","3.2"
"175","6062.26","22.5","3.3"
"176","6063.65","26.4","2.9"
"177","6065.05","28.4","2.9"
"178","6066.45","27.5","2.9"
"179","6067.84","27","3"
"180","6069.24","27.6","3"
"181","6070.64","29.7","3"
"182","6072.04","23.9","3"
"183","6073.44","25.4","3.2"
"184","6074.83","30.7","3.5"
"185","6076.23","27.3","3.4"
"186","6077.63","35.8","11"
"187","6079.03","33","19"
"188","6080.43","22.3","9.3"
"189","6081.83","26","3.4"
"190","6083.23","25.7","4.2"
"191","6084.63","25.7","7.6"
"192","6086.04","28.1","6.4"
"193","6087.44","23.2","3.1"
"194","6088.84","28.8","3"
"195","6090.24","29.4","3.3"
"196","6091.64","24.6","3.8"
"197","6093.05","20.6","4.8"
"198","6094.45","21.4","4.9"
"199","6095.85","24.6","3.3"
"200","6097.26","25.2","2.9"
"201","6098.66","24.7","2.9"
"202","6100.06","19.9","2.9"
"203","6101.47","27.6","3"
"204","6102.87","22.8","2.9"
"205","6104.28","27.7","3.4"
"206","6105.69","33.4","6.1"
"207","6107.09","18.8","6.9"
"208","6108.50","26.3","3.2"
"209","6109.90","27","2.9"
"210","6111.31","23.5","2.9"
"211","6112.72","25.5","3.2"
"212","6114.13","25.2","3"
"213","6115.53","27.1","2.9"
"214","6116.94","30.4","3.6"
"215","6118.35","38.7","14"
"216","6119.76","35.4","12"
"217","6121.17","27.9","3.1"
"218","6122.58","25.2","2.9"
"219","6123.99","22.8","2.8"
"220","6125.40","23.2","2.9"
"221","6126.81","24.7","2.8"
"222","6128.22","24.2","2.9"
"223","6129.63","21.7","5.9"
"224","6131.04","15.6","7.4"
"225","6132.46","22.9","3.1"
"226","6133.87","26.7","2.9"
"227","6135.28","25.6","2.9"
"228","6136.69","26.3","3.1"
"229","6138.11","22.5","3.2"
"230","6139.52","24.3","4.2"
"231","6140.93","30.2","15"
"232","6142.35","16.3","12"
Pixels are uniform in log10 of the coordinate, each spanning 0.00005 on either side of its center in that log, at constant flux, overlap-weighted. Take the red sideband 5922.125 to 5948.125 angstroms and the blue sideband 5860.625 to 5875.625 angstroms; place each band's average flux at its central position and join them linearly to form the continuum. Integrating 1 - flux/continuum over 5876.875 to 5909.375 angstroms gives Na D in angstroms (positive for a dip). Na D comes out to 2.4 angstroms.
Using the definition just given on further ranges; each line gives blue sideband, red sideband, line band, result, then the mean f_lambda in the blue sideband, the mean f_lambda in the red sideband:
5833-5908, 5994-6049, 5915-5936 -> -0.17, 25.9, 27.5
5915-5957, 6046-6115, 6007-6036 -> -1.30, 26.3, 25.9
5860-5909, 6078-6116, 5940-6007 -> -2.89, 25.2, 25.6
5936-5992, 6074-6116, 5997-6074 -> -2.49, 26.3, 26.1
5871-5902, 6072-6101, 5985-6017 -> -1.58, 24.8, 26.1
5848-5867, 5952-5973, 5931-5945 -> 0.64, 25.3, 27.2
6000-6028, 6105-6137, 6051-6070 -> 0.46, 26.7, 26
